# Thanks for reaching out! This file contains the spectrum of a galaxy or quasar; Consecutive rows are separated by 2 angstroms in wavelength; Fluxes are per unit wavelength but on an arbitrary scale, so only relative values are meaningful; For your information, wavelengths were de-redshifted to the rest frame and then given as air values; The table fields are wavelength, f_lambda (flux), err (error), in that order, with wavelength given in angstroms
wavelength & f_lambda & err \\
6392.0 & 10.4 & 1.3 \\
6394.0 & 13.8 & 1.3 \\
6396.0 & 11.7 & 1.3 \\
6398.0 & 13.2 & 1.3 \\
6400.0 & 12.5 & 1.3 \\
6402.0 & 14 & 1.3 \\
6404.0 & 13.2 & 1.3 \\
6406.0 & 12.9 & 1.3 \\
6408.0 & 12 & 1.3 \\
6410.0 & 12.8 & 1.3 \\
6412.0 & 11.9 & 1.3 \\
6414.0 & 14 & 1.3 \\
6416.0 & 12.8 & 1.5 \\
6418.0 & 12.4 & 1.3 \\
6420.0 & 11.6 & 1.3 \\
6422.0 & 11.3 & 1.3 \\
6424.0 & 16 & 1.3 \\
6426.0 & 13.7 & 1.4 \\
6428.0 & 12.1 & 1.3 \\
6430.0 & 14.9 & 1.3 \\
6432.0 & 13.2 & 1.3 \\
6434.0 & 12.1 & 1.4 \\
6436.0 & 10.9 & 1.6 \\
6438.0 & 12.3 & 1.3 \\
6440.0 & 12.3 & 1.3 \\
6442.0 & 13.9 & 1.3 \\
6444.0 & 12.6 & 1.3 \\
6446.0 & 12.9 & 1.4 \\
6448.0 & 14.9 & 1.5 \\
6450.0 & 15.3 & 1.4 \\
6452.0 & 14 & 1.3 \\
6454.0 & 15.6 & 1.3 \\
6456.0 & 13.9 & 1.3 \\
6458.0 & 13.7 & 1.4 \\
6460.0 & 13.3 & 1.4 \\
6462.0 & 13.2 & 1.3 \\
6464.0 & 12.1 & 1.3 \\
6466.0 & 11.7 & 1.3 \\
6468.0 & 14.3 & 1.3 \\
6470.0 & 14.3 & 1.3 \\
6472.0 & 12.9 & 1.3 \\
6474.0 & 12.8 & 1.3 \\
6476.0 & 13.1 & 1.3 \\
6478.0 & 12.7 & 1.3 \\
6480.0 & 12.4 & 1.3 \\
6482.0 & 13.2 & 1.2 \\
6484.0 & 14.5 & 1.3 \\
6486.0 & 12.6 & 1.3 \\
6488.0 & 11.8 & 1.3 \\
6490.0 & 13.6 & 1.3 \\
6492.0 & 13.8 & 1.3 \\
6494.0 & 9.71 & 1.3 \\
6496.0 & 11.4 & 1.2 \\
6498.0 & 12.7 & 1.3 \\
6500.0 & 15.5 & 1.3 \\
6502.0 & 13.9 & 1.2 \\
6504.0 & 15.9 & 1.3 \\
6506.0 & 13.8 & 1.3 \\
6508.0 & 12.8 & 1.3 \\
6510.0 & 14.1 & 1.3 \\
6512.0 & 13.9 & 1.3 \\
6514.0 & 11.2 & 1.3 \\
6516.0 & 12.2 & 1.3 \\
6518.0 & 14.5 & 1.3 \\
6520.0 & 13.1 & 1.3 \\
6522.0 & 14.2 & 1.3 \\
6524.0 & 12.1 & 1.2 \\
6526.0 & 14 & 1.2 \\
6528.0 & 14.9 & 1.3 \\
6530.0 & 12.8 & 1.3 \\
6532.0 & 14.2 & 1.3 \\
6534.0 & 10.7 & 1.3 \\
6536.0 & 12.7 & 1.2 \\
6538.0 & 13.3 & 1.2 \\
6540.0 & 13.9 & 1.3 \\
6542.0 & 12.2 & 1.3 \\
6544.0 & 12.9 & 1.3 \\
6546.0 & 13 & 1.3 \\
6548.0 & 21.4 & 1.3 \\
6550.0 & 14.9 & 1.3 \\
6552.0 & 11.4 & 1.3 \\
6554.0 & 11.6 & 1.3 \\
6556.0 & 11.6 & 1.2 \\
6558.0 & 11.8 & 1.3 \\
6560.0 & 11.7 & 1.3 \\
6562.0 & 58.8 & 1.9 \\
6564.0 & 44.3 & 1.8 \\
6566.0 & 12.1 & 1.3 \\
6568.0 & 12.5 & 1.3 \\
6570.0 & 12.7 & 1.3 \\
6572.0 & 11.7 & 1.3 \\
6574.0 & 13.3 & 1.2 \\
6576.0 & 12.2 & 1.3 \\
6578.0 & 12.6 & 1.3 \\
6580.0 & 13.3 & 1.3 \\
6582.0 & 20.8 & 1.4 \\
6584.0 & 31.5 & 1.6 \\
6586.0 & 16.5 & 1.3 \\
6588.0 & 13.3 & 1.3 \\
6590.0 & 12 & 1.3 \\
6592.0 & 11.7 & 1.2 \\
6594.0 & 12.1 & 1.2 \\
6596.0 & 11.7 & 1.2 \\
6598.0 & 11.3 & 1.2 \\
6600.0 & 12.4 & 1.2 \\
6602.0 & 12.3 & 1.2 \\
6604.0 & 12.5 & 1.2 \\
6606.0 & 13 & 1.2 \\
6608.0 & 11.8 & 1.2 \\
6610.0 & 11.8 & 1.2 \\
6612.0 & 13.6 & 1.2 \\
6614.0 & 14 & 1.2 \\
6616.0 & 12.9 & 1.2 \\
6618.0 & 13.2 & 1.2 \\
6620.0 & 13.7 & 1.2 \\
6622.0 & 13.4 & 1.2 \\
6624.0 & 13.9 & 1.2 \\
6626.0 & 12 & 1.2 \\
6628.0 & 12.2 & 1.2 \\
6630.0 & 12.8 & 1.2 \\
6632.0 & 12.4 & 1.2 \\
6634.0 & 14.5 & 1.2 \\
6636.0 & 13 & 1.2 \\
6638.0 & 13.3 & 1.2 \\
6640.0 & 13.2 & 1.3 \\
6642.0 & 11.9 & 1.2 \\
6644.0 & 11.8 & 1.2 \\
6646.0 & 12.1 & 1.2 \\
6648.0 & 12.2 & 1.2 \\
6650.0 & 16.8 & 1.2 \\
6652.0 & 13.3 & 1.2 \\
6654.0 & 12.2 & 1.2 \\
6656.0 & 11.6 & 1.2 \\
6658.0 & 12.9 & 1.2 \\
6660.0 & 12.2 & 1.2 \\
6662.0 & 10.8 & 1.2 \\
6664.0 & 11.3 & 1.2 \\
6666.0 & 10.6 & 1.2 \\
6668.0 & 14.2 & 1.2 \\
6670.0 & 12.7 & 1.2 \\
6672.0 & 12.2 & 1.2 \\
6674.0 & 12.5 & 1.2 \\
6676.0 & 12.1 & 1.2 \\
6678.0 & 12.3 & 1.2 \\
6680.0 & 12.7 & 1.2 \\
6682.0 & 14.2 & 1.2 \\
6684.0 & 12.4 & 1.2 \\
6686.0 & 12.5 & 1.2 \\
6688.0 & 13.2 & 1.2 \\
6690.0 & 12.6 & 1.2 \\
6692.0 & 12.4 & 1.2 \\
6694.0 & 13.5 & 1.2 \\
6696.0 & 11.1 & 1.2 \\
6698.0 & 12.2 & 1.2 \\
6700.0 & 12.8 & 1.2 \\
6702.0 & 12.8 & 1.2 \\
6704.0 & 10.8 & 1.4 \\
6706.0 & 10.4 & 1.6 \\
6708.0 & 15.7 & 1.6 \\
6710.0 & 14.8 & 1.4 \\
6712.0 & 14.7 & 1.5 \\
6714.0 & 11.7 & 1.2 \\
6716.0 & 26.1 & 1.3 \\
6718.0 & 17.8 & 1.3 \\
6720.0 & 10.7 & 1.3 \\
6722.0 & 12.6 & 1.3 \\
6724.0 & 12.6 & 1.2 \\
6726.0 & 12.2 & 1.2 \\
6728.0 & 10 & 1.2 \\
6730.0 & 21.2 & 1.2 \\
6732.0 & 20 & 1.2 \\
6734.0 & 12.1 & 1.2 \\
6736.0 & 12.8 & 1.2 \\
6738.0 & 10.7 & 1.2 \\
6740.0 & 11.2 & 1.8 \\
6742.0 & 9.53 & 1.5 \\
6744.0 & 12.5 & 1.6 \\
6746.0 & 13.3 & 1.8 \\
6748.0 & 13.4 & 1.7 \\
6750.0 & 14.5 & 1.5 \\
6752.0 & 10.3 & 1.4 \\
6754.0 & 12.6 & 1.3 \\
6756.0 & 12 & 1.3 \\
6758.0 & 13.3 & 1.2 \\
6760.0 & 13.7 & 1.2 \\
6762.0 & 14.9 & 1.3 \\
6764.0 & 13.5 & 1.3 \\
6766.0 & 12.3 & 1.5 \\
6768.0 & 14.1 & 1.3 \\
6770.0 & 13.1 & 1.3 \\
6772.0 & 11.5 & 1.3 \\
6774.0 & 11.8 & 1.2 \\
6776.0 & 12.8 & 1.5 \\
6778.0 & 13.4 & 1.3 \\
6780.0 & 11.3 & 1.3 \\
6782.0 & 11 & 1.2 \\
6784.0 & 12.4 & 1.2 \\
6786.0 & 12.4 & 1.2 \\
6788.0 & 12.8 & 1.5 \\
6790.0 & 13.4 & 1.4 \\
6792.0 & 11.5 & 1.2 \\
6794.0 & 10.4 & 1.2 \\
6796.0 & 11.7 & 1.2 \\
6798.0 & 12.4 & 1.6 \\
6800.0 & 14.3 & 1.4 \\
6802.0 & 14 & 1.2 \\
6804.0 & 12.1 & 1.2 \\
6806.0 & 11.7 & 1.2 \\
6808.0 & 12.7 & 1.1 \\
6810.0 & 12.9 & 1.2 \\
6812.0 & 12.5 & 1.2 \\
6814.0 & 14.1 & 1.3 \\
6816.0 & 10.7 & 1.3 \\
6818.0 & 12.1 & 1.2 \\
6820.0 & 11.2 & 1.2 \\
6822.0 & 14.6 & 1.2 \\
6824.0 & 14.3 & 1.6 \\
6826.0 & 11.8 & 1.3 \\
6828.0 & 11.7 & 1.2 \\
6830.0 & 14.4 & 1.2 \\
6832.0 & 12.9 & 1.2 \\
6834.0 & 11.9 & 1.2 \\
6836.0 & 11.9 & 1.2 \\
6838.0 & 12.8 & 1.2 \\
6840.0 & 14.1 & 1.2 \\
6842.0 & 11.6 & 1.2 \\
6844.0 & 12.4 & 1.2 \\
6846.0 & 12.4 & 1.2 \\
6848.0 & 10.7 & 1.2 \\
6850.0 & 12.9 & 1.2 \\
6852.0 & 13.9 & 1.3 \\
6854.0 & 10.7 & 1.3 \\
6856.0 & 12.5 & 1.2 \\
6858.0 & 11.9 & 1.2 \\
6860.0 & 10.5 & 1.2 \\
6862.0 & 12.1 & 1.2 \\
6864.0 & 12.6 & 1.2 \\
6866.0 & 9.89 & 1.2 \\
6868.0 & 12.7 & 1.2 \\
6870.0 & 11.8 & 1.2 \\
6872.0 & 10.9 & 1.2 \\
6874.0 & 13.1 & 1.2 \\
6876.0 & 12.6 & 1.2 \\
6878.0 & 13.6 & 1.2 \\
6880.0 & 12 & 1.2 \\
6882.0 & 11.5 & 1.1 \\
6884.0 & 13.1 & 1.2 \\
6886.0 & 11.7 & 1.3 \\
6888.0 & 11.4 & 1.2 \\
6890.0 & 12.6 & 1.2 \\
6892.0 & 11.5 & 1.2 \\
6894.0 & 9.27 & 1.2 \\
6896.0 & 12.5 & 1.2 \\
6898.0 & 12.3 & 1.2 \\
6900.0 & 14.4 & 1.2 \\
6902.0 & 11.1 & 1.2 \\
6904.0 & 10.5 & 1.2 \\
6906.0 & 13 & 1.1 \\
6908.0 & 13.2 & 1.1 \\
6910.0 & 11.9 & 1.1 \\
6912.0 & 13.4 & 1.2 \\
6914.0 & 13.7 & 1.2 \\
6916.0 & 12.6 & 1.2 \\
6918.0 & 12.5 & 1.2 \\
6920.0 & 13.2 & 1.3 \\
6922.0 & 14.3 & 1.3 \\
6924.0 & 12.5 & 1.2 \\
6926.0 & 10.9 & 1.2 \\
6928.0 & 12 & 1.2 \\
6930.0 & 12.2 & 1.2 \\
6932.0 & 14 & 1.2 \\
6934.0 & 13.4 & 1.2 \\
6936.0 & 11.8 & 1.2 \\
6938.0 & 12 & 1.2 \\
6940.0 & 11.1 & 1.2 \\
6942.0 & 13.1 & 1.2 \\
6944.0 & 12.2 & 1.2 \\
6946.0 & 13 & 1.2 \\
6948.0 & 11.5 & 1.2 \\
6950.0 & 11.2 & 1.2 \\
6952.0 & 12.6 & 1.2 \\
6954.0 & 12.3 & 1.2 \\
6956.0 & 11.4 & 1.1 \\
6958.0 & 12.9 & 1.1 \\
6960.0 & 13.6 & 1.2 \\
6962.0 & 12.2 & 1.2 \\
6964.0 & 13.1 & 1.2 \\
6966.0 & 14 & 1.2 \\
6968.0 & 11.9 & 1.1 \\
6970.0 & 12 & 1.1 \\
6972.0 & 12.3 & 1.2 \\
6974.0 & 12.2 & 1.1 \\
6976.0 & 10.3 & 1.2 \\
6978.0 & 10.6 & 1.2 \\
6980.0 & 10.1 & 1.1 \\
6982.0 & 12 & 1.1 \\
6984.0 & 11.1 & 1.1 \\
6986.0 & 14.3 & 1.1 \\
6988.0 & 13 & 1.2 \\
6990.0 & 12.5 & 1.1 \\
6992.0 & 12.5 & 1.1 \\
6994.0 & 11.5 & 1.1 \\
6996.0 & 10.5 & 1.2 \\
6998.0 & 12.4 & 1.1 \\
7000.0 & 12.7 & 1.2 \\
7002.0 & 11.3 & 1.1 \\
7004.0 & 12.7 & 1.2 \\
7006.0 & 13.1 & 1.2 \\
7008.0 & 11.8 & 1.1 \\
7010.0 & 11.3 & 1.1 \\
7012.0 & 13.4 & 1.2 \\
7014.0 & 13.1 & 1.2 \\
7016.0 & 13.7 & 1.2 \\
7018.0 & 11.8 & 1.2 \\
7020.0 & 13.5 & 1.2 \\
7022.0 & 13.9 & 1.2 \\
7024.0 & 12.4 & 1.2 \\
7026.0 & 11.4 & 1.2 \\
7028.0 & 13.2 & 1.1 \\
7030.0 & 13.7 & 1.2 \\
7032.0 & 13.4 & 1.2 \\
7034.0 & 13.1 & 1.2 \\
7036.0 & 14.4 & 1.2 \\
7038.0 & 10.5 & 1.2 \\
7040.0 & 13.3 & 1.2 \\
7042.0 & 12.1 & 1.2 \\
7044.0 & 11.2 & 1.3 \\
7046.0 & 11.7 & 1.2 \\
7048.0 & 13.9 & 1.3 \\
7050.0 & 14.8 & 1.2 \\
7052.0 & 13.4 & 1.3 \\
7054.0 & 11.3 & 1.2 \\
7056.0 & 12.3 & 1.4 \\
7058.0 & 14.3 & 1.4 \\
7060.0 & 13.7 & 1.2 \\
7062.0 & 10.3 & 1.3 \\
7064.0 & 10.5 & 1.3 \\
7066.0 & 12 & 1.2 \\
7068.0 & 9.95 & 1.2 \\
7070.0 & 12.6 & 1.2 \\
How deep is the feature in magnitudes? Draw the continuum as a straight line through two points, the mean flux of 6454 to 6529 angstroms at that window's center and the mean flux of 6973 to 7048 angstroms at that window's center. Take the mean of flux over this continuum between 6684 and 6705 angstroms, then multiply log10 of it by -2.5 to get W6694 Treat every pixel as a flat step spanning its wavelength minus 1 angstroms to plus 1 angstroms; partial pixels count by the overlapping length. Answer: 0.044 mag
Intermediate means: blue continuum 13.3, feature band 12.4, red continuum 12.3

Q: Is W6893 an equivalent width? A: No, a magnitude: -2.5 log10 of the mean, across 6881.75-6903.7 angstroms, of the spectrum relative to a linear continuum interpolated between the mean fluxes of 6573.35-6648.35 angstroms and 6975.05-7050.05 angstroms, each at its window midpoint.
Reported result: 0.07 mag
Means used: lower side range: 13.5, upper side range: 12.4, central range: 11.9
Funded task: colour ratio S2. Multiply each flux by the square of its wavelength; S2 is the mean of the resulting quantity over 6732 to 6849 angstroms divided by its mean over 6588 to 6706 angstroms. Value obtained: 1.04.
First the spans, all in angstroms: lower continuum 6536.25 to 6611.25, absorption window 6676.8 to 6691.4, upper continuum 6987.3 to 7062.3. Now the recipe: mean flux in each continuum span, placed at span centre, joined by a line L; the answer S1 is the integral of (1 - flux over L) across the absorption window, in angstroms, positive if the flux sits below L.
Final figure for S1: 2.0 angstroms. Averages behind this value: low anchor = 15.6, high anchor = 12.6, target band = 12.8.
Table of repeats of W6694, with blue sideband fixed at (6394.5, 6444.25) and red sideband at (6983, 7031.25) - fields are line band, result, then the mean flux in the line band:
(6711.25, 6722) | -0.25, 15.9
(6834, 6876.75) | 0.05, 12.1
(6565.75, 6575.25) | 0.02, 12.5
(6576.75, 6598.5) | -0.19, 15.2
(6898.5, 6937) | -0.01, 12.7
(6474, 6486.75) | -0.02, 13.1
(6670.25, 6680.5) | 0.03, 12.4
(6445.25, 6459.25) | -0.12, 14.3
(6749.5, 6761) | 0.00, 12.7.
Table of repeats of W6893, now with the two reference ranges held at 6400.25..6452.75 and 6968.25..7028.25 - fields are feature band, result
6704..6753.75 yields -0.09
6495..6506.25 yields -0.07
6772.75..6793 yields 0.02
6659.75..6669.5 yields 0.08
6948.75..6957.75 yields 0.03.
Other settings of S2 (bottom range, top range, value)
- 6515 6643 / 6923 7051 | 0.96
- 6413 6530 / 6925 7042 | 1.09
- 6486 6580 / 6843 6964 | 0.93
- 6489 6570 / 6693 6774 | 0.94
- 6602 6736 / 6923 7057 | 1.04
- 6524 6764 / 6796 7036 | 0.97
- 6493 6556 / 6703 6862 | 1.04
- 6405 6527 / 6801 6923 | 1.06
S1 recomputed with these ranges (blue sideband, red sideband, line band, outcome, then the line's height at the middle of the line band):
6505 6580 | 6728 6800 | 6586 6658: 7.61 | 14.3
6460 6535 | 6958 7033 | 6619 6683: 1.00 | 12.9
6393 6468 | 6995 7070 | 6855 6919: 2.55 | 12.6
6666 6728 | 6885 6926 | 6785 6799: 0.78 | 12.8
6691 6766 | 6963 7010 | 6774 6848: 2.80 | 13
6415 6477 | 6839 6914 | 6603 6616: 0.02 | 12.8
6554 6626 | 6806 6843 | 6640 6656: 2.15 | 14.8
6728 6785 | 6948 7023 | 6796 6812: 0.09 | 12.8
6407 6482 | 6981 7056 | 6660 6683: 1.06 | 12.9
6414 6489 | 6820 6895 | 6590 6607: 0.94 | 12.8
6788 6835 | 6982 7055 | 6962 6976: 0.23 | 12.6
